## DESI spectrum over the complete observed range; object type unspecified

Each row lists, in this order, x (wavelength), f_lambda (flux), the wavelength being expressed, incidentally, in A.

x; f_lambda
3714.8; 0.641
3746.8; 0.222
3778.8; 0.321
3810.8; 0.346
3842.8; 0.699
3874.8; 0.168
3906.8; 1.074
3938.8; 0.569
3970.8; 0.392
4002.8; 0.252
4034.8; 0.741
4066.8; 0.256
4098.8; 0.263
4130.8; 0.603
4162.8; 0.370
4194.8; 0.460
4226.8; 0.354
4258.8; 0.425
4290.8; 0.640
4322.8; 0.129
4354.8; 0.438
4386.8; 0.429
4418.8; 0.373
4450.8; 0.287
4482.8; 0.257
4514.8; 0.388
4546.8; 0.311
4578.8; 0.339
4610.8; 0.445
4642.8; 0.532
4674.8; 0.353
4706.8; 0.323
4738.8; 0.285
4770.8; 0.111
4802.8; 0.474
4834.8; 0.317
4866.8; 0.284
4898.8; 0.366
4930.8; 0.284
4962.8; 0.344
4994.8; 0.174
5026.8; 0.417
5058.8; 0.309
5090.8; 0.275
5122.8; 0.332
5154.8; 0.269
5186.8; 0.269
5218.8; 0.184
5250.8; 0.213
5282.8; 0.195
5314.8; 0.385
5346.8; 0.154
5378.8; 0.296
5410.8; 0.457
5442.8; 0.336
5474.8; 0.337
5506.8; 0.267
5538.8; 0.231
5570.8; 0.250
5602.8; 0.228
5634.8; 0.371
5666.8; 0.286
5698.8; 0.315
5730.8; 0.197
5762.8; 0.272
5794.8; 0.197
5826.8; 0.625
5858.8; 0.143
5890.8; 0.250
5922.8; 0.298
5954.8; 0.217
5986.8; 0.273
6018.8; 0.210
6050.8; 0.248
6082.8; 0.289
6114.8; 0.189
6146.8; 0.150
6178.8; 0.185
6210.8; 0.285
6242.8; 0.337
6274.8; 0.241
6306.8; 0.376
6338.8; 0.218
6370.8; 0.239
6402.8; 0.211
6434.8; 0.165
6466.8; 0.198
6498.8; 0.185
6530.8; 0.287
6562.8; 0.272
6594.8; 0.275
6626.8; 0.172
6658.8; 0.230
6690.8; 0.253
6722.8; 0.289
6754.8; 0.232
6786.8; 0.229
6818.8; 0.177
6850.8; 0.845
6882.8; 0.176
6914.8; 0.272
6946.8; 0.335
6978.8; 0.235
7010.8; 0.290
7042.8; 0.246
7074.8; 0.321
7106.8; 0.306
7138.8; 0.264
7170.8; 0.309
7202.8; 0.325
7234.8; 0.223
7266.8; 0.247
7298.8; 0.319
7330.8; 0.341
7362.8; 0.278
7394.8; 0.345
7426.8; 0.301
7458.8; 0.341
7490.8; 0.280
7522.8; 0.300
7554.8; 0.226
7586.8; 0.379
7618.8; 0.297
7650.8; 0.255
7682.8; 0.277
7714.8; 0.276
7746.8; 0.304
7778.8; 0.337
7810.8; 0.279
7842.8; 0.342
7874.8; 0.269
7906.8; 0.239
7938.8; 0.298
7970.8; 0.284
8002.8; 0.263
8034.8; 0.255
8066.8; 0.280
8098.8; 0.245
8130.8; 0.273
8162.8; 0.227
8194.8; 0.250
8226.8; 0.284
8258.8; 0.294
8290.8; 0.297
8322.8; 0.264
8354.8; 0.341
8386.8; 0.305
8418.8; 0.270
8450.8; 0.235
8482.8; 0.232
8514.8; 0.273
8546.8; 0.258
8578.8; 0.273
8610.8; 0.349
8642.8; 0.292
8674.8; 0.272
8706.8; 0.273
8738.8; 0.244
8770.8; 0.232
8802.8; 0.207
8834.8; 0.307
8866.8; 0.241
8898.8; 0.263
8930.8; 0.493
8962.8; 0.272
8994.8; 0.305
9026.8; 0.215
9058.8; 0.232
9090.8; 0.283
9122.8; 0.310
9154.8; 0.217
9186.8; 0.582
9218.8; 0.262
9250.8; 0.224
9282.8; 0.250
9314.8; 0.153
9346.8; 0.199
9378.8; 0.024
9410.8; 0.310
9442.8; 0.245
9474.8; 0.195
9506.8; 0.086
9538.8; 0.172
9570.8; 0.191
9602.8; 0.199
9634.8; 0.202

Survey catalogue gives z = 0.84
